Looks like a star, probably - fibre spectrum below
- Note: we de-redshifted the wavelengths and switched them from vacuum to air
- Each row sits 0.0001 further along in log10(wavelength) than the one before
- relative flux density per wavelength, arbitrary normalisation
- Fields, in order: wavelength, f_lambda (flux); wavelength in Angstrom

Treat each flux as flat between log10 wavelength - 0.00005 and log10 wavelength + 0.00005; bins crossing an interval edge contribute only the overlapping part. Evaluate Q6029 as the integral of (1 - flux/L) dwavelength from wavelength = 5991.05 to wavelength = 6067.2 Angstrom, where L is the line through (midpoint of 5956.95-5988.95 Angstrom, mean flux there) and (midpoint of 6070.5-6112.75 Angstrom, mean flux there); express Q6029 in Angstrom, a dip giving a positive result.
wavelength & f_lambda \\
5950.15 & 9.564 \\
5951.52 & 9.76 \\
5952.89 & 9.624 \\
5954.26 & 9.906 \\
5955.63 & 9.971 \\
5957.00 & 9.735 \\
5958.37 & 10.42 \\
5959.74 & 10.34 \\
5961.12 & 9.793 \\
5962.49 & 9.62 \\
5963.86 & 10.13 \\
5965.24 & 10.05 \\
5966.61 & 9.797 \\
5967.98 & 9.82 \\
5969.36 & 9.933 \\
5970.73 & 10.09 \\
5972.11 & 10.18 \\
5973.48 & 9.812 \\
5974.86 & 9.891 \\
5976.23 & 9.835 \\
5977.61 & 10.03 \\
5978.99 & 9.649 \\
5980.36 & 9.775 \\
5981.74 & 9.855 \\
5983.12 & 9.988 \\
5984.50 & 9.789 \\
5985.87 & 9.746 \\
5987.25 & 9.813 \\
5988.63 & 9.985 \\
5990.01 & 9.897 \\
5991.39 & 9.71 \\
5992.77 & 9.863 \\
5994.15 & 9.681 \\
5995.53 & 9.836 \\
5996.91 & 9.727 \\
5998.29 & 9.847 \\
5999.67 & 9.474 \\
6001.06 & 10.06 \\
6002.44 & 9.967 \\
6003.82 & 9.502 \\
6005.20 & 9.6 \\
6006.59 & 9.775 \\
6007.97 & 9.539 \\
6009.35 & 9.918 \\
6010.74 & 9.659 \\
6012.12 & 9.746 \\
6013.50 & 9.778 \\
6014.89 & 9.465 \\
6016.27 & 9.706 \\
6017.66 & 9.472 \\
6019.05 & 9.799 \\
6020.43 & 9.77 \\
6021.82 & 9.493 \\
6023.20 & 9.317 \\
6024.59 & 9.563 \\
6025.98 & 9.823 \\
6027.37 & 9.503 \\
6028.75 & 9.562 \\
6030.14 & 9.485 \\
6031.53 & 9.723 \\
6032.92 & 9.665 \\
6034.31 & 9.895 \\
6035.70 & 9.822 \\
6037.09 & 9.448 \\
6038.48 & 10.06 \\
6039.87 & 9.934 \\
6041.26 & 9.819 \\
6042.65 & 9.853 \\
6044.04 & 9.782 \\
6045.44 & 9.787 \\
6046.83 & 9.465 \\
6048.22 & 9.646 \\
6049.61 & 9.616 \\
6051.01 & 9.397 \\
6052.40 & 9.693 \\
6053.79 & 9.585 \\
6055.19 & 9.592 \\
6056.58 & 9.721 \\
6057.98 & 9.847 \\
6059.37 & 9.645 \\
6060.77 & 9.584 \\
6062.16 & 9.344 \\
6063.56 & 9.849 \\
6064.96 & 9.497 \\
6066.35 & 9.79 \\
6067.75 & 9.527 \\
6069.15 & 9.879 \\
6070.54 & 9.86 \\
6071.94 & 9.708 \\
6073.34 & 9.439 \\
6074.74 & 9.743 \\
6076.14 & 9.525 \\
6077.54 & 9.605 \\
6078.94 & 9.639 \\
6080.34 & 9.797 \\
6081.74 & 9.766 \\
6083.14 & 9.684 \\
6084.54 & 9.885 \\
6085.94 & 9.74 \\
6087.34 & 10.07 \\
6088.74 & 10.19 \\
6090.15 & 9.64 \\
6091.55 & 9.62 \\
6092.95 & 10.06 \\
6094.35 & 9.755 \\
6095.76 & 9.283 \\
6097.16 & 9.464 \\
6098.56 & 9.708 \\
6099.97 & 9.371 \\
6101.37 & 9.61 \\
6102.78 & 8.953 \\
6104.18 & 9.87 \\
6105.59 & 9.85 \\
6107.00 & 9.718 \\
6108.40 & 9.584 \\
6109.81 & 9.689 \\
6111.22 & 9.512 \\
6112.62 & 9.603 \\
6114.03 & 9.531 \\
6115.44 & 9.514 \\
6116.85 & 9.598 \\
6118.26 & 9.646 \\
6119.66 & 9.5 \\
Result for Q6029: 0.9 Angstrom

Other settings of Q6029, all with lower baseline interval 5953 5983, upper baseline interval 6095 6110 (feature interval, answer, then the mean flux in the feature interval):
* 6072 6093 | -0.32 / 9.75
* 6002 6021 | 0.23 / 9.69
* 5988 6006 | 0.12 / 9.78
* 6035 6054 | 0.00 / 9.71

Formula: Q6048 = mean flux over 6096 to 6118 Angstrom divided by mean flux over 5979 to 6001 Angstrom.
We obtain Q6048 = 0.98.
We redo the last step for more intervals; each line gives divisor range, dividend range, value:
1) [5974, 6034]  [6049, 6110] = 0.99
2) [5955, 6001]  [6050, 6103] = 0.98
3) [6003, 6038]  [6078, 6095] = 1.02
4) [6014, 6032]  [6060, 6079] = 1.01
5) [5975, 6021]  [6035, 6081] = 0.99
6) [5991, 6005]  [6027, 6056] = 0.99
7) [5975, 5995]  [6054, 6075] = 0.98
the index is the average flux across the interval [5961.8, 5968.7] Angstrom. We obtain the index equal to 9.89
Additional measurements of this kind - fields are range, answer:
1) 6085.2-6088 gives 9.91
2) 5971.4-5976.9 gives 9.93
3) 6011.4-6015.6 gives 9.68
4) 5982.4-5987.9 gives 9.84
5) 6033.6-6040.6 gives 9.83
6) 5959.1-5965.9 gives 9.97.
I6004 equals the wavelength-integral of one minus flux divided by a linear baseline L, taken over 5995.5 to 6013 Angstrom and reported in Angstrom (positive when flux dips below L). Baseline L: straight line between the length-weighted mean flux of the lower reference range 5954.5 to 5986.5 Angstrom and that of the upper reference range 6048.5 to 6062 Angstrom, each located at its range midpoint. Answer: 0.1 Angstrom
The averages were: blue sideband 9.93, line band 9.74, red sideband 9.62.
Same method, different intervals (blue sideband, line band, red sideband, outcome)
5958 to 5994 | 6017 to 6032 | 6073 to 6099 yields 0.4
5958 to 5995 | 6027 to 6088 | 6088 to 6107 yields 0.2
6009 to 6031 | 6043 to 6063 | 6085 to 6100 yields 0.1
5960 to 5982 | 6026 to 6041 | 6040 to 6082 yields 0.0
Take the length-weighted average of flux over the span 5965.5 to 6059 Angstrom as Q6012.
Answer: 9.75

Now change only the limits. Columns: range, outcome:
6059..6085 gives 9.67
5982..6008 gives 9.79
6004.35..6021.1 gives 9.68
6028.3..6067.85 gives 9.68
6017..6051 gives 9.67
